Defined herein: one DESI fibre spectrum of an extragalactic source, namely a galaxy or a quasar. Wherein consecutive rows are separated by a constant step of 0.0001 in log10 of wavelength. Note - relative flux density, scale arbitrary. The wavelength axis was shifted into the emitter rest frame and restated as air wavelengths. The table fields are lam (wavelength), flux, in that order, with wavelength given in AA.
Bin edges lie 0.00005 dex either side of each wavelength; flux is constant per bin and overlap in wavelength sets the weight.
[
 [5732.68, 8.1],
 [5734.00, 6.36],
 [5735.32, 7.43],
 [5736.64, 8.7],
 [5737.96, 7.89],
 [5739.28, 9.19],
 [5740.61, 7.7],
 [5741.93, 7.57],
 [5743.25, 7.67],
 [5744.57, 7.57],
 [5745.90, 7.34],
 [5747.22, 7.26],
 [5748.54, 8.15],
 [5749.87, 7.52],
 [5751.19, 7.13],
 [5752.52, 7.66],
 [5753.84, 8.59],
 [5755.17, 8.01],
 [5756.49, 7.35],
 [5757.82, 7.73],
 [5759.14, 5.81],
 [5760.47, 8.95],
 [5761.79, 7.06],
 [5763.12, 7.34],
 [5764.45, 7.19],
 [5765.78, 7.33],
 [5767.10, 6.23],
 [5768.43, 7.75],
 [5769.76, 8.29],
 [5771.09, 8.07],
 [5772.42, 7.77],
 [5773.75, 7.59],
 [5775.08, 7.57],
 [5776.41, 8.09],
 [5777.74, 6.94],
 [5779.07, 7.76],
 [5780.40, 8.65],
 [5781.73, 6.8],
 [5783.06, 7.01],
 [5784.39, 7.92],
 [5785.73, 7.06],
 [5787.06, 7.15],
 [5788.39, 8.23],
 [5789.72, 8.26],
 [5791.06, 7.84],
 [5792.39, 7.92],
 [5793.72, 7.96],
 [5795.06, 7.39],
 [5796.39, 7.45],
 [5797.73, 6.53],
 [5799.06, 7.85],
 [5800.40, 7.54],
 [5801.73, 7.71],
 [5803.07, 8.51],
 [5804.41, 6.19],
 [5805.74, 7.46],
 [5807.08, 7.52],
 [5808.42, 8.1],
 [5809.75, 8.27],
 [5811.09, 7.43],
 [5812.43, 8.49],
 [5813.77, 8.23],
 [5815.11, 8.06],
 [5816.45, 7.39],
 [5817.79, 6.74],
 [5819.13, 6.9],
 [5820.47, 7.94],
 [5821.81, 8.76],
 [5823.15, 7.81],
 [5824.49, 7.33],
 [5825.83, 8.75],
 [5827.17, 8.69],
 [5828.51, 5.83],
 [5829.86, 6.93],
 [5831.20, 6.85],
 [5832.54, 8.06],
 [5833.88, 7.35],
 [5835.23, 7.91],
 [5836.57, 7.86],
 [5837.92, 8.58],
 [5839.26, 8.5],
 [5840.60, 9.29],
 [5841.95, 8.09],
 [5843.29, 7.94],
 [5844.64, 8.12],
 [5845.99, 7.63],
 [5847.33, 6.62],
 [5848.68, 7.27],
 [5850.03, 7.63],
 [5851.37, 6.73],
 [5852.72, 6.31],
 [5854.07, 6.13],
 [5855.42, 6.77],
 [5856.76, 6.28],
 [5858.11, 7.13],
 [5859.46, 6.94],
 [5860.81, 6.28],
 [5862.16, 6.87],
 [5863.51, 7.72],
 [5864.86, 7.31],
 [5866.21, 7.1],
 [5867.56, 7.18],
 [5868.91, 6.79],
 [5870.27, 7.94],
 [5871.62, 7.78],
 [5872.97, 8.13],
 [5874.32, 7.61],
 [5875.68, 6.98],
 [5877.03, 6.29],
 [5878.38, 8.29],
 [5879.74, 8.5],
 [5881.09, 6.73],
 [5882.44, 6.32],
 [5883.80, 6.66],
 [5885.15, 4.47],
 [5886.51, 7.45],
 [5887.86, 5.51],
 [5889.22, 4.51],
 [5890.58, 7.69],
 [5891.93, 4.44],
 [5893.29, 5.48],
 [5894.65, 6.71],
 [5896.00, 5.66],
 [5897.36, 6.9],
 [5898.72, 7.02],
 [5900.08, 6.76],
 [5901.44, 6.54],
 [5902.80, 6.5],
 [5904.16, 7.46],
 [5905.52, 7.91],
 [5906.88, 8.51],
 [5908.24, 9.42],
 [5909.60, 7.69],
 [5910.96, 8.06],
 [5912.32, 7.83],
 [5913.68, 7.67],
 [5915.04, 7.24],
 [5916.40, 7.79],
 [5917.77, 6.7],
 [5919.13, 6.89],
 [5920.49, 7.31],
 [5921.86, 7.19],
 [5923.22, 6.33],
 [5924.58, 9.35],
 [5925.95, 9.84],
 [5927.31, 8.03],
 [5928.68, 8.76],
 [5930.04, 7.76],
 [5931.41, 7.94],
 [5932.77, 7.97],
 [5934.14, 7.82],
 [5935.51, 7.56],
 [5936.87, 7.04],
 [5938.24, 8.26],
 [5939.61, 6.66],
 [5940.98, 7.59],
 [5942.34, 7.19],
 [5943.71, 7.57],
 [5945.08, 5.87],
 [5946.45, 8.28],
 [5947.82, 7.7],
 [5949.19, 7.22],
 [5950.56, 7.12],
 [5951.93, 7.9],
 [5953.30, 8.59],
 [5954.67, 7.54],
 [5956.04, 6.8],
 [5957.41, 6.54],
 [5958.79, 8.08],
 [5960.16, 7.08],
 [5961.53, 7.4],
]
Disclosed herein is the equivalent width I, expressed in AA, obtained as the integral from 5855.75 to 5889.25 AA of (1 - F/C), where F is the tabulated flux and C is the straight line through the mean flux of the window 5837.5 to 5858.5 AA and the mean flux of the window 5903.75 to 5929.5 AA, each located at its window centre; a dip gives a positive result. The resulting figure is 2.8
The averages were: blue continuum 7.43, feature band 6.96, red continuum 7.9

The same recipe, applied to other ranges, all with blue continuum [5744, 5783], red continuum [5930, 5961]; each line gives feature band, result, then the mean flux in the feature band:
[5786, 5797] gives -0.3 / 7.76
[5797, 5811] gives 0.0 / 7.56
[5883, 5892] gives 1.9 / 5.92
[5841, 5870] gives 1.5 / 7.12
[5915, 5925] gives 0.2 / 7.31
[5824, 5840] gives -0.4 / 7.73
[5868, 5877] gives 0.1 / 7.44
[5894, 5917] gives 0.3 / 7.39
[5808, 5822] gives -0.5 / 7.81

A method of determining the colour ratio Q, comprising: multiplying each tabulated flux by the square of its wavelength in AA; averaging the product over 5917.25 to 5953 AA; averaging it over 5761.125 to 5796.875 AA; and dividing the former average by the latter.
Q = 1.1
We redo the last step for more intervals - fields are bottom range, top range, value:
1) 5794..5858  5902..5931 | 1.07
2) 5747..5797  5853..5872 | 0.95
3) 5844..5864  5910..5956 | 1.13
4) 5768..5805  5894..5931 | 1.03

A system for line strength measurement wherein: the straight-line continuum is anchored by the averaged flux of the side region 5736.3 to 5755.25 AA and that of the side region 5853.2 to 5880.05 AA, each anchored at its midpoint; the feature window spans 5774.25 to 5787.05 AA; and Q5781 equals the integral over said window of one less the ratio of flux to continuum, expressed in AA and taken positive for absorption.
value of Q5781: 0.2 AA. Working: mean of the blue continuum 7.84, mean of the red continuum 7.18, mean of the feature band 7.51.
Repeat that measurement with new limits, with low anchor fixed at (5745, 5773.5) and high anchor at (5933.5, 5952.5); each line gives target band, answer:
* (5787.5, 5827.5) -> -1.34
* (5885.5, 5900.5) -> 2.62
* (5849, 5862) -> 1.33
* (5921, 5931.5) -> -1.03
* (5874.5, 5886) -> 0.97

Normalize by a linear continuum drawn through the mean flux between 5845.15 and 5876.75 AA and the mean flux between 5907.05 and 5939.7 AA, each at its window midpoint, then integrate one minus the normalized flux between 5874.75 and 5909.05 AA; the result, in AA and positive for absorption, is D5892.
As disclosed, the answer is 3.2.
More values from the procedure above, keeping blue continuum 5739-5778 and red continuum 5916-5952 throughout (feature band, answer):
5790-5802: 0.0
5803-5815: -0.3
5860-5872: 0.6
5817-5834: 0.2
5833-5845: -0.9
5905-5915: -0.6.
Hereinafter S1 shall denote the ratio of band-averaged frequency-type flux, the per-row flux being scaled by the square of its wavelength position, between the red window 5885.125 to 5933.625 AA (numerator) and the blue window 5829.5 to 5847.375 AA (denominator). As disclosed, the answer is 0.94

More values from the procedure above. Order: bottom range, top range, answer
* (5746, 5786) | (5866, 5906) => 0.93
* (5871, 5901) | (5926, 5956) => 1.18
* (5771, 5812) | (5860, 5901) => 0.91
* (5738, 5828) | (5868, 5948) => 0.99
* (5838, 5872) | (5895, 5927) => 1.05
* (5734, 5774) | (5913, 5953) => 1.06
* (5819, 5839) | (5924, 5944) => 1.06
